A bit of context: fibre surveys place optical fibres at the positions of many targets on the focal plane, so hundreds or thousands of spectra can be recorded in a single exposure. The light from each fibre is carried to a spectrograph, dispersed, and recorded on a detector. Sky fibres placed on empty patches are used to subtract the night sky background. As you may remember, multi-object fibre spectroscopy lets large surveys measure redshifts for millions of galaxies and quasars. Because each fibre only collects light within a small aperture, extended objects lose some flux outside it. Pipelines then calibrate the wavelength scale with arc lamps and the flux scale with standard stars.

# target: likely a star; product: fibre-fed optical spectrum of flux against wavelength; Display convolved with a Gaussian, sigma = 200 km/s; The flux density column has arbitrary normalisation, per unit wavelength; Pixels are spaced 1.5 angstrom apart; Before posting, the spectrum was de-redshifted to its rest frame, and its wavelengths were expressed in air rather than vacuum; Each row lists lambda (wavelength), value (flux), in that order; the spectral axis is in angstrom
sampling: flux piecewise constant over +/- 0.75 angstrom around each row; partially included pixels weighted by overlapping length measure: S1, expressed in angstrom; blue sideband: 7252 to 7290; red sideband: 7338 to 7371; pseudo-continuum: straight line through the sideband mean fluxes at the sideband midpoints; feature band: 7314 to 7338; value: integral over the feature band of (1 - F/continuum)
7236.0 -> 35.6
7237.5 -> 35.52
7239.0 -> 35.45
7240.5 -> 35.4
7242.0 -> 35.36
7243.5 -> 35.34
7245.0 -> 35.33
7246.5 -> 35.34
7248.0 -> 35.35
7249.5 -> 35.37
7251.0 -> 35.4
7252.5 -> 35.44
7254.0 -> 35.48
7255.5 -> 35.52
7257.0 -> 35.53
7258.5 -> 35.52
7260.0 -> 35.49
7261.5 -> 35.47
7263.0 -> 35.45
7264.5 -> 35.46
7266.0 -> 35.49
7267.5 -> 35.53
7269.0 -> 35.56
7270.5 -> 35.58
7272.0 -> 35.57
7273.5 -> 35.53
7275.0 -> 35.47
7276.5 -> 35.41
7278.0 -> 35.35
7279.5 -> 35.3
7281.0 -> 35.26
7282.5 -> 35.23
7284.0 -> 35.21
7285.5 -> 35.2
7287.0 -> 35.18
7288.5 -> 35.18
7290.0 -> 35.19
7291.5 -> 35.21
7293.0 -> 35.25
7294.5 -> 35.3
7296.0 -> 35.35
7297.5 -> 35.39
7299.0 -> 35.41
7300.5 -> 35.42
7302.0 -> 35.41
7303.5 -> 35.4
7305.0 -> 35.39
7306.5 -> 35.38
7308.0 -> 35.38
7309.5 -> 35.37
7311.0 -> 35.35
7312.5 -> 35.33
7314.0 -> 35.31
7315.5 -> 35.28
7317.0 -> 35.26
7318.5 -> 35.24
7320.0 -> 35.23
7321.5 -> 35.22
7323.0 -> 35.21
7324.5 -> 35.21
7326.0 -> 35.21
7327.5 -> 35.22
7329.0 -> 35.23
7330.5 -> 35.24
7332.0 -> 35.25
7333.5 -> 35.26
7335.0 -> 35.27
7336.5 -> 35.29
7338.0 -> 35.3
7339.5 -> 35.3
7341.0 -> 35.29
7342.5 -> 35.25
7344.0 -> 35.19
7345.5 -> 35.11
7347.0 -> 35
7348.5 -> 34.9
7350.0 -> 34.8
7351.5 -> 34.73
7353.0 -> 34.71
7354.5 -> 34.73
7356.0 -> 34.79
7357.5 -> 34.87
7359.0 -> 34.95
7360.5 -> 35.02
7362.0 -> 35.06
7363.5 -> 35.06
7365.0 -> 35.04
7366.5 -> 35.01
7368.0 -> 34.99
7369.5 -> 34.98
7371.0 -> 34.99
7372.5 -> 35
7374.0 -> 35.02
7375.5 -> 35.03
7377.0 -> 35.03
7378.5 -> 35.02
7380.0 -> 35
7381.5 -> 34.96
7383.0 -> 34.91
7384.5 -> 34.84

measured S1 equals -0.1 angstrom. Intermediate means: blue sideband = 35.4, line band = 35.2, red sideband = 35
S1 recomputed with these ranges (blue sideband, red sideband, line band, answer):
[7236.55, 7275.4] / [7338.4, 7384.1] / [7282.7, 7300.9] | 0.02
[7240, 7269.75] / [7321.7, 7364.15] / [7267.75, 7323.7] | -0.09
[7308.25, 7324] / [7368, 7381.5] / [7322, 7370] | 0.09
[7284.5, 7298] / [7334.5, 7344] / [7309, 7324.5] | -0.01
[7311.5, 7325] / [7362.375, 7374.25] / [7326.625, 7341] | -0.03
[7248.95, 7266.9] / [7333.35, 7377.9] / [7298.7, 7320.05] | -0.07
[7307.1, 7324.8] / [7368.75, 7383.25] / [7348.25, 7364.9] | 0.10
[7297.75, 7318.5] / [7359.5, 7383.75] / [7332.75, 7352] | 0.02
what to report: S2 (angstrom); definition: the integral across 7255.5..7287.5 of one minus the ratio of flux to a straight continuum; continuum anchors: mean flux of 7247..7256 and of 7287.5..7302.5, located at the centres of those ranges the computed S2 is -0.05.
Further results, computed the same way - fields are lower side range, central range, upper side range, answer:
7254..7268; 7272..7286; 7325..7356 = 0.0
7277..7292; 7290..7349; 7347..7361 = -0.4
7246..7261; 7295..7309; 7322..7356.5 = -0.1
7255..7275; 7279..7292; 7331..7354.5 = 0.1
